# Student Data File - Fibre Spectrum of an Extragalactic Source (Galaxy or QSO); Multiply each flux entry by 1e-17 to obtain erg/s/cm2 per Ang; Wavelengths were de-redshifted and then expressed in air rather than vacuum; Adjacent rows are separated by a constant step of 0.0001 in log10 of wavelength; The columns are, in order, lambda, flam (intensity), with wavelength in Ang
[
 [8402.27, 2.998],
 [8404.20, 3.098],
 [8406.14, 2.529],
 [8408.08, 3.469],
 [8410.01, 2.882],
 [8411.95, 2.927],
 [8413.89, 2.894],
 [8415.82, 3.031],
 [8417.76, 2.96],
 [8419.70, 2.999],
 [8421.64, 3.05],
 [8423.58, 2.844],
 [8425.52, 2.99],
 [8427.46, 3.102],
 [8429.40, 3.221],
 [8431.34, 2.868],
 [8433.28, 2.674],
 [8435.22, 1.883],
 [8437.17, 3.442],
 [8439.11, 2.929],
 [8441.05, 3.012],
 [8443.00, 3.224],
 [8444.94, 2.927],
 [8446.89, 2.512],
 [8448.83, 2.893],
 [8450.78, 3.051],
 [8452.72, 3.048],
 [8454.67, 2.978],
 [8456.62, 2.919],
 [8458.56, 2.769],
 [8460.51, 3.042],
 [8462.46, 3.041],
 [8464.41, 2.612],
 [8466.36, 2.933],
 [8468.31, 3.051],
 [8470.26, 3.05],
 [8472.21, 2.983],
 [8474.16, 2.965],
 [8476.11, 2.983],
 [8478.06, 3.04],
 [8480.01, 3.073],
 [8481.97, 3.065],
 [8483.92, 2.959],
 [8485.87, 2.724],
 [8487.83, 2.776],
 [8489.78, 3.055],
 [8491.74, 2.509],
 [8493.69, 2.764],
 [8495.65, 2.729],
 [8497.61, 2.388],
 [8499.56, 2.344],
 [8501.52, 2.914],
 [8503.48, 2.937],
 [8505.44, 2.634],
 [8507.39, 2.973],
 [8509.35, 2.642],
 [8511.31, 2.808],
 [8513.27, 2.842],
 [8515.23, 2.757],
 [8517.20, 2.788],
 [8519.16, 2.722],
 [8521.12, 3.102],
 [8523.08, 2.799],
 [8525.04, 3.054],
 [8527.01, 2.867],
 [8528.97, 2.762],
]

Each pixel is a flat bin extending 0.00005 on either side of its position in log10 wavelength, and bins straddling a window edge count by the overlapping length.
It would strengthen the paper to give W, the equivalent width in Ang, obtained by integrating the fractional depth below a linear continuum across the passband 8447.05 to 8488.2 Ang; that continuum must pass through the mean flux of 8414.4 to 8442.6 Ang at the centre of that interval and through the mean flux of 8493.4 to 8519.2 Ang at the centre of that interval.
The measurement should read -1.6 Ang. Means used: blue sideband 2.93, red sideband 2.73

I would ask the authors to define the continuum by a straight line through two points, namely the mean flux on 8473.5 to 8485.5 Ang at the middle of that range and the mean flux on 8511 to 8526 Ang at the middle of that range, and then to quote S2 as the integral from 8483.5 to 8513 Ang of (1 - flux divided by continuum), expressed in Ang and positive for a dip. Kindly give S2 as 1.9 Ang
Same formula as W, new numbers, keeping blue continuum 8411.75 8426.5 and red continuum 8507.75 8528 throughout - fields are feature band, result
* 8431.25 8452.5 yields 0.5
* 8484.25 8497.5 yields 0.6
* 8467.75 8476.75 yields -0.3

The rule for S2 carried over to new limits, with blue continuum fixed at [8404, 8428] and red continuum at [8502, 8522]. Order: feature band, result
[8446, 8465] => 0.12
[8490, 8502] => 0.94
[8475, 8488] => -0.39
